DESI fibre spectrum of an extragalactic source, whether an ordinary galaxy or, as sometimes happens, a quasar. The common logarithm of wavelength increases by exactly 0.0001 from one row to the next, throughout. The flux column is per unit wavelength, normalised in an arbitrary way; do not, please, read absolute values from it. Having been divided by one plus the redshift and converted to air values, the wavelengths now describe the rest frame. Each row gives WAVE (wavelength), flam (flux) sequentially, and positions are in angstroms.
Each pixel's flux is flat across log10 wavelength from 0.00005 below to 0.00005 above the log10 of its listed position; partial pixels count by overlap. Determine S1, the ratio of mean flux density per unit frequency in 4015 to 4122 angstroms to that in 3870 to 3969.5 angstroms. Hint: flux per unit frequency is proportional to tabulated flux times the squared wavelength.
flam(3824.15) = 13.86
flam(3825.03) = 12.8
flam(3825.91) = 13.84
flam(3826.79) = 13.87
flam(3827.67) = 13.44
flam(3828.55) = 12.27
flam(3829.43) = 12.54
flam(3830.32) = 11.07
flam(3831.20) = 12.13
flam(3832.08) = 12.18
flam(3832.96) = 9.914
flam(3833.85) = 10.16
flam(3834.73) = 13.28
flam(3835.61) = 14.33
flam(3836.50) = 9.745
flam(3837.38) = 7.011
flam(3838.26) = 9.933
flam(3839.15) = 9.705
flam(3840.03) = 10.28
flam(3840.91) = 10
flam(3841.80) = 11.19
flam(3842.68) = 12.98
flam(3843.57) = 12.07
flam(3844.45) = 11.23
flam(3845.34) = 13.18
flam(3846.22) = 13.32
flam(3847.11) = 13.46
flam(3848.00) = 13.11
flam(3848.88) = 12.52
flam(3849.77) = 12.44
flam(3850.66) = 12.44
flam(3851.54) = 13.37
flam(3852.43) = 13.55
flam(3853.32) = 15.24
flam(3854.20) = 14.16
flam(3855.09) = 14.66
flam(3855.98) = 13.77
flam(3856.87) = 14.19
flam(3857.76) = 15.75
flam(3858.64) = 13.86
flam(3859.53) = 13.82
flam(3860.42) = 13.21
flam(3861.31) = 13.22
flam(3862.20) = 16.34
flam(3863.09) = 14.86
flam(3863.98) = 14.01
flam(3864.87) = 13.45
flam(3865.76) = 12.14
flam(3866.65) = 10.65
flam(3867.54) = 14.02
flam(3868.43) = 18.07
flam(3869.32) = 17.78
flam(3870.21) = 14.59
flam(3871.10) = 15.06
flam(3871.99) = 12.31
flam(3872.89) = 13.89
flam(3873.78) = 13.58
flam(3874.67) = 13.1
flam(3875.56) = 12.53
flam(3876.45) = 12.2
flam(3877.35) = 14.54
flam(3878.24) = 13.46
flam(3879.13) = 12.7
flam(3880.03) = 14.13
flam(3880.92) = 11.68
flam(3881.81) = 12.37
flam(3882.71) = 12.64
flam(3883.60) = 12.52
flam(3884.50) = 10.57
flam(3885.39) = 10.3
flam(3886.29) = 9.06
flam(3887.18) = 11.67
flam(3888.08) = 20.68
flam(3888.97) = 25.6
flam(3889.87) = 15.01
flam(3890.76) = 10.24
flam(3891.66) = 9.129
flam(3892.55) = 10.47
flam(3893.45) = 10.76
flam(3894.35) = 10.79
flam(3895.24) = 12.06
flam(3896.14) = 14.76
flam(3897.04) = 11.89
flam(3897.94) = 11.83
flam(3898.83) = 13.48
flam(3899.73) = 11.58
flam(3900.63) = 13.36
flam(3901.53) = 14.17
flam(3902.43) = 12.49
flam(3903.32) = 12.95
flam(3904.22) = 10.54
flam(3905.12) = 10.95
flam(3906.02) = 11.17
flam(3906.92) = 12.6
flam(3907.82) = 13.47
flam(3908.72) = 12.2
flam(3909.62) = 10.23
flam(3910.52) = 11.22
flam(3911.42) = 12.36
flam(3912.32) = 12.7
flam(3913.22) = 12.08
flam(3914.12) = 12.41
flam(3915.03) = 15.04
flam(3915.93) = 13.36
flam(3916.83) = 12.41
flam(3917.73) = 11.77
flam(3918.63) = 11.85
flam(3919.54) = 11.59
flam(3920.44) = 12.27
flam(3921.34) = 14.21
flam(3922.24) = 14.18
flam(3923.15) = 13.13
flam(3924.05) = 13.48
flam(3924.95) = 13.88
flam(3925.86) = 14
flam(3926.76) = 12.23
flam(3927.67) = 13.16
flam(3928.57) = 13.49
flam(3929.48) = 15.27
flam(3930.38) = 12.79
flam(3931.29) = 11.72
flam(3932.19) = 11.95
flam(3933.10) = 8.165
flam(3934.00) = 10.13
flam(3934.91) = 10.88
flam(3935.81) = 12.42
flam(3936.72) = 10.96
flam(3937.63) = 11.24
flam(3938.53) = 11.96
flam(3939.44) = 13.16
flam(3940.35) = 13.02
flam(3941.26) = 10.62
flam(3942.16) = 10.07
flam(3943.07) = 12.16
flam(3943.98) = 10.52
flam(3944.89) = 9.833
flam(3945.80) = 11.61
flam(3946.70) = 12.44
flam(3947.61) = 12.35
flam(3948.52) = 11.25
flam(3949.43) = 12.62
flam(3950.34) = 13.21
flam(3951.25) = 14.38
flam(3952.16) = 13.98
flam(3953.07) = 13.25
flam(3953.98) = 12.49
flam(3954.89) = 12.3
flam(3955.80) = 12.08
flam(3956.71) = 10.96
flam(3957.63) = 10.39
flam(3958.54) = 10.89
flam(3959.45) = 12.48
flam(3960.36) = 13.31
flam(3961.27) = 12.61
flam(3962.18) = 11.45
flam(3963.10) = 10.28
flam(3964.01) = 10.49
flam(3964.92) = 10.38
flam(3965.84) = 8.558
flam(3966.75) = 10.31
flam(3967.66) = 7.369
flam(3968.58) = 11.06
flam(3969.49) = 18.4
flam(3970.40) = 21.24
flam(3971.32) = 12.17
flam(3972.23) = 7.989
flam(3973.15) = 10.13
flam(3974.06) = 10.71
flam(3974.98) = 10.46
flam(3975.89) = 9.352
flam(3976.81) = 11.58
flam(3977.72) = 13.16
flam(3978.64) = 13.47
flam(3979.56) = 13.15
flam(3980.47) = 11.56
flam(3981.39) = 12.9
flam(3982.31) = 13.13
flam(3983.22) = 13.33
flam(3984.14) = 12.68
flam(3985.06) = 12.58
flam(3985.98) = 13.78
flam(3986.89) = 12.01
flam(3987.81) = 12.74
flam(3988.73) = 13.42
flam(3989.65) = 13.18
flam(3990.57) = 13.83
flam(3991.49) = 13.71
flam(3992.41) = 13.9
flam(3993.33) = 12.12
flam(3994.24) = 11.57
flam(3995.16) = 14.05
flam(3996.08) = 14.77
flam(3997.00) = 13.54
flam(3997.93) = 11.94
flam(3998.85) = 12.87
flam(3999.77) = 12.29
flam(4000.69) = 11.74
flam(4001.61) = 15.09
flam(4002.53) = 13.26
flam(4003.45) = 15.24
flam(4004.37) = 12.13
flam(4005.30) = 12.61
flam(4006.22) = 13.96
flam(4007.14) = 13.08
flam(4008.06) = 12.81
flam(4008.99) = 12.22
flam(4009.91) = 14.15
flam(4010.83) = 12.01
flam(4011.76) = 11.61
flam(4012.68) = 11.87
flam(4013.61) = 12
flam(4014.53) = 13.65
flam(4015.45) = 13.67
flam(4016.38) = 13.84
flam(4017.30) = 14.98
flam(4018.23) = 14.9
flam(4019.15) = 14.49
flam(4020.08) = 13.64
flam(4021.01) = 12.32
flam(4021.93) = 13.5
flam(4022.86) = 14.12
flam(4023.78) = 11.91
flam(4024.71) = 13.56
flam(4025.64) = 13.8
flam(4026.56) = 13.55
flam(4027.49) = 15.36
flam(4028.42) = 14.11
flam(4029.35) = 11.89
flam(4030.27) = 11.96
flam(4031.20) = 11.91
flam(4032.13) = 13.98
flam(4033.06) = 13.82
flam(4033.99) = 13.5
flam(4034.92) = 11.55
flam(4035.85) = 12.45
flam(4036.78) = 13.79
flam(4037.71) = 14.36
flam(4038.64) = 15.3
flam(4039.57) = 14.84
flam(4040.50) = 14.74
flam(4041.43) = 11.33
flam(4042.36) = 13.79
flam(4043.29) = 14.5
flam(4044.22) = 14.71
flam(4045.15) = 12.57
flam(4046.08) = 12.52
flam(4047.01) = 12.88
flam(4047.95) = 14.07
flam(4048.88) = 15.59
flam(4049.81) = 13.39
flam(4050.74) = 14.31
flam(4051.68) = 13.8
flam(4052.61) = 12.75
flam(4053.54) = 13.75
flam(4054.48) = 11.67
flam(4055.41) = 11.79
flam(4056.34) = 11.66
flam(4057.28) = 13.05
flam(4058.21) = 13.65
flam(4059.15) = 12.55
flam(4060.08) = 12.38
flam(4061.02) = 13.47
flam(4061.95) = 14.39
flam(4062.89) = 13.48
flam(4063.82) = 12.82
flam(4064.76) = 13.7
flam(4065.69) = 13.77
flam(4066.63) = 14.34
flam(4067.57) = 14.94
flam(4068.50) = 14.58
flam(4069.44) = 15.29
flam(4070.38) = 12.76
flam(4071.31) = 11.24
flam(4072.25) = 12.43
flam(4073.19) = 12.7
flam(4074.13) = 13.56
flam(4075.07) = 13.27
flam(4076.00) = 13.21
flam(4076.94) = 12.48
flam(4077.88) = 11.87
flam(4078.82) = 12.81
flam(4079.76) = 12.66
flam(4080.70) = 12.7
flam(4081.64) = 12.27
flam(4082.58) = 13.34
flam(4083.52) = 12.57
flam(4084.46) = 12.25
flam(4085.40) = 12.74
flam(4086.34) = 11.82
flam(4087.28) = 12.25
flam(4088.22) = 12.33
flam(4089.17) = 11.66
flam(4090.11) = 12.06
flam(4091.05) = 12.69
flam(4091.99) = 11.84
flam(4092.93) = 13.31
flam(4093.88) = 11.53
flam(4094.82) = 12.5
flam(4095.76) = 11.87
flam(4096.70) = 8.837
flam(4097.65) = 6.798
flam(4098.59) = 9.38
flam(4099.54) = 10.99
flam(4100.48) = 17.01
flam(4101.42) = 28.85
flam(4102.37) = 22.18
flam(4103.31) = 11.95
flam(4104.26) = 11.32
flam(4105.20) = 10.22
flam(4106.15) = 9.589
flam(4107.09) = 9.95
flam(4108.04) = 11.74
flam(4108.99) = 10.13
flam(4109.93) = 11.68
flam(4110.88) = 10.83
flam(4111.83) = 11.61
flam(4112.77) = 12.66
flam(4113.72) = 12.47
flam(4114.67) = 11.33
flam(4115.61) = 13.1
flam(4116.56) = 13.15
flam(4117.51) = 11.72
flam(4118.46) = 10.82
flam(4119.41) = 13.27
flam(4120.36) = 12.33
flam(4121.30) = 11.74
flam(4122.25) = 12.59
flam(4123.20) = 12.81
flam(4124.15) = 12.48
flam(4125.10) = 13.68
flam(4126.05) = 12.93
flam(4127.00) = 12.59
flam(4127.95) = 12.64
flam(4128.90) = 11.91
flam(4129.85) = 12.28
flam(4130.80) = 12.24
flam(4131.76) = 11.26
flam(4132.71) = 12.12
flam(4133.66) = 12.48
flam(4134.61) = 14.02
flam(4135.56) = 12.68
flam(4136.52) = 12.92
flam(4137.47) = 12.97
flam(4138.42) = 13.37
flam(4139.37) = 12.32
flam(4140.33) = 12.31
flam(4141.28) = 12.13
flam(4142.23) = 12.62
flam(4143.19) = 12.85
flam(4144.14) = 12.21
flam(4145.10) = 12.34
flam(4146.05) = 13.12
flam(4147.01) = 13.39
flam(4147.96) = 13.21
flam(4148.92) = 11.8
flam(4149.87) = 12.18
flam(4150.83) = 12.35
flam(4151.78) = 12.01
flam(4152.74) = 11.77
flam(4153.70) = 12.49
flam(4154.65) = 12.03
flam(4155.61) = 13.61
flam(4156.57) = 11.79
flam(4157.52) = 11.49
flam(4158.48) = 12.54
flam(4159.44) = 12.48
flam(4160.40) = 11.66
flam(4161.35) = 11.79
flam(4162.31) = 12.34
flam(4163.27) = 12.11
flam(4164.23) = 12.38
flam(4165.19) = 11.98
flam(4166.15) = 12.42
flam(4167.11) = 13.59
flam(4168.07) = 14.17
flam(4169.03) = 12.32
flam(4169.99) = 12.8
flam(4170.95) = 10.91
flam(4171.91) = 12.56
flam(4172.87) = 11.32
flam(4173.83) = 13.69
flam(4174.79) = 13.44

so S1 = 1.14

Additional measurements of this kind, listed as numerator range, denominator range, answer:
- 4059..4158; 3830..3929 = 1.10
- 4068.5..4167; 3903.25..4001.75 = 1.10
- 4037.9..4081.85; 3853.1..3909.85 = 1.10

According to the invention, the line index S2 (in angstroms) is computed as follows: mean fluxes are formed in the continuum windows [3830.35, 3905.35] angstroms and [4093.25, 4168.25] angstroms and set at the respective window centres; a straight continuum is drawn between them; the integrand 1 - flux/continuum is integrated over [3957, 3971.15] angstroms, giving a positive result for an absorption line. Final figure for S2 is 0.9 angstroms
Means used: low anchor 12.9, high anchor 12.5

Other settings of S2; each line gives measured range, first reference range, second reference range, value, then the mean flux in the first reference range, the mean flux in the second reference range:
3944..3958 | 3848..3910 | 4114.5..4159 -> 0.9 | 13.2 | 12.5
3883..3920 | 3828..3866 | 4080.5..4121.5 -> 0.1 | 12.6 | 12.4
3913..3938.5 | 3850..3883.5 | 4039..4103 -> 2.1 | 13.8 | 13.2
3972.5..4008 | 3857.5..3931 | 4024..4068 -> 1.5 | 13.1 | 13.4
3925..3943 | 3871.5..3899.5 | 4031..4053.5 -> 1.5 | 12.9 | 13.6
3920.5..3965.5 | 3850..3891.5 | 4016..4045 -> 5.3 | 13.8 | 13.6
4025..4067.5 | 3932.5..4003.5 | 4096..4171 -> -3.8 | 12.2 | 12.5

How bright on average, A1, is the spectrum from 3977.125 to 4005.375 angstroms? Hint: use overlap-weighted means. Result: 13.1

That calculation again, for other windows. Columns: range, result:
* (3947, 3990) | 12.2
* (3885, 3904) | 12.9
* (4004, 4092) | 13.2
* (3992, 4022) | 13.2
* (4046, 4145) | 12.7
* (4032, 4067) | 13.4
